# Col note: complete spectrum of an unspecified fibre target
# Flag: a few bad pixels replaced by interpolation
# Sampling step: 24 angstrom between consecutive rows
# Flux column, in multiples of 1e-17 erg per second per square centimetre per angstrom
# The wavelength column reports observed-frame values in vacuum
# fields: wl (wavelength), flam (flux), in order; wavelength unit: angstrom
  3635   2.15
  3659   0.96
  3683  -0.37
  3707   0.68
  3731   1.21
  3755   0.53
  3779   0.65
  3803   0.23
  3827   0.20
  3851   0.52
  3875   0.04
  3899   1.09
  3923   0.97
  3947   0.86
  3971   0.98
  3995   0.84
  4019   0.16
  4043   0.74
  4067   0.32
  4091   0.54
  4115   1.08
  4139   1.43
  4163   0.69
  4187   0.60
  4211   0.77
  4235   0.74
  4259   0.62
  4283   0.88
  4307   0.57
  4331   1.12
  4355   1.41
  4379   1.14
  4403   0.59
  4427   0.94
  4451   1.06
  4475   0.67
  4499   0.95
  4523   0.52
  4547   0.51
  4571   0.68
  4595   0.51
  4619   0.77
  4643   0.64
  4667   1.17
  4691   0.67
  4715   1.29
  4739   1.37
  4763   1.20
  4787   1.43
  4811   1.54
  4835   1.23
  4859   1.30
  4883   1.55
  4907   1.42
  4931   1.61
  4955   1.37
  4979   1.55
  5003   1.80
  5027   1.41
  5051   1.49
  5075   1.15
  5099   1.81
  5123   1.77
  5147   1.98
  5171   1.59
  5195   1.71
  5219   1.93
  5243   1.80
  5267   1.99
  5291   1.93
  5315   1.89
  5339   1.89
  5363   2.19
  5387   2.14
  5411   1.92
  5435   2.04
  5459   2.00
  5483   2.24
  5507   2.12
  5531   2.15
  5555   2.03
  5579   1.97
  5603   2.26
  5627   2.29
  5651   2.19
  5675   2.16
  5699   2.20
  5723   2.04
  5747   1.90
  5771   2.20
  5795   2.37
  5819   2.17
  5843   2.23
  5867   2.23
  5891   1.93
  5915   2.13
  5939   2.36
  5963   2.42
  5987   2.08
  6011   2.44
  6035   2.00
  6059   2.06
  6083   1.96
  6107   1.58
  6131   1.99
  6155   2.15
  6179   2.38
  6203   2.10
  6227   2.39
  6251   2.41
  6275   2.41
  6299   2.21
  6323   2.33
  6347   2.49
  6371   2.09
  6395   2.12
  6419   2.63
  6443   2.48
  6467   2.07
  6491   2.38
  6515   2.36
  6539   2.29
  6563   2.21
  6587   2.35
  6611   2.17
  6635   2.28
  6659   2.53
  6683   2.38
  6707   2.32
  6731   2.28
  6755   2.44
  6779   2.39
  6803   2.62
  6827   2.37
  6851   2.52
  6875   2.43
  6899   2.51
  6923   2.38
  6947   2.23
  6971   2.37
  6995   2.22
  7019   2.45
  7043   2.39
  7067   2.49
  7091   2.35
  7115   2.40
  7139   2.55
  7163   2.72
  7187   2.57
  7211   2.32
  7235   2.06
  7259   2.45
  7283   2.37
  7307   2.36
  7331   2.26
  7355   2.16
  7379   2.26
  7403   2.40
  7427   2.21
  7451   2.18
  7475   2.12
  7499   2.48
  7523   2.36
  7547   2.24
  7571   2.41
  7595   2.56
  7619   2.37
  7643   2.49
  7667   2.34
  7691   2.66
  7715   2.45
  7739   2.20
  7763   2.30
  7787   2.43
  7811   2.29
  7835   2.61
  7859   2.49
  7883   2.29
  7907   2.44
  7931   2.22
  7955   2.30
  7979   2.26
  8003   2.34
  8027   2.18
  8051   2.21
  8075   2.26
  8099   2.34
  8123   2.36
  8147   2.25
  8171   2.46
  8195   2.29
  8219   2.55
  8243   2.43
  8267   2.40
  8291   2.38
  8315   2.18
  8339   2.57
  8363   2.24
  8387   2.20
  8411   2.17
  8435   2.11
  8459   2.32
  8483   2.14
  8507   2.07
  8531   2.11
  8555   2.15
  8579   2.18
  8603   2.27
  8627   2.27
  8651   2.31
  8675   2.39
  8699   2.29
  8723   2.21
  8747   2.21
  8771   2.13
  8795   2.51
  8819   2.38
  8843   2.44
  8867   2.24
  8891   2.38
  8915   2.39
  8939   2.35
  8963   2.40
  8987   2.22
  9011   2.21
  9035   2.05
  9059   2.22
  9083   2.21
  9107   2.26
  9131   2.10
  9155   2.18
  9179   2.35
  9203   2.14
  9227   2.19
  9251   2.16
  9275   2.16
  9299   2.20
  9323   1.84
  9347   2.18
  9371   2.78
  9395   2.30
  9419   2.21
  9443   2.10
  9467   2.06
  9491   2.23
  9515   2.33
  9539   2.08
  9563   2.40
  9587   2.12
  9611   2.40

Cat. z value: 0.18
